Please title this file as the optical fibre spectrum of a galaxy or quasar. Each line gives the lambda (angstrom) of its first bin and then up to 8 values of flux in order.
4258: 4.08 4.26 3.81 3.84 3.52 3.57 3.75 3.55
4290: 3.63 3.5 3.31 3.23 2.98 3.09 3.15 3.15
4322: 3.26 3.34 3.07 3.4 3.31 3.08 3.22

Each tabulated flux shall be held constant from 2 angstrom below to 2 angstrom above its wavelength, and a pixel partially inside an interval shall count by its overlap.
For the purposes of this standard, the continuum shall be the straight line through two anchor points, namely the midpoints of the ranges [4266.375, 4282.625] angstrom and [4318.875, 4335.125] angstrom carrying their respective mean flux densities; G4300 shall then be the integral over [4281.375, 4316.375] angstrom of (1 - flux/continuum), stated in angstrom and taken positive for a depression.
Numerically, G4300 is 1.48 angstrom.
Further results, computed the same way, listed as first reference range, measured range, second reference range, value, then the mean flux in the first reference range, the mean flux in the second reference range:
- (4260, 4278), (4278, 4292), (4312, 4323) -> -0.1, 3.83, 3.18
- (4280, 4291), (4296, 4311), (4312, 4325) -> 1.1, 3.64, 3.2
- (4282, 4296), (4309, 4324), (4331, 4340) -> 1.2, 3.59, 3.32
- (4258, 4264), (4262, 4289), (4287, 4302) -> 1.1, 4.2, 3.45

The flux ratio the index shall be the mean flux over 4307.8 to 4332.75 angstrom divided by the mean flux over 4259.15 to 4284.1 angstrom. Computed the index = 0.8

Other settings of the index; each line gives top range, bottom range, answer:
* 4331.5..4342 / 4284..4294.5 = 0.92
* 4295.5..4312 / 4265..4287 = 0.86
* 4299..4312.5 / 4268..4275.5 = 0.84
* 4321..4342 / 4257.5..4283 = 0.85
